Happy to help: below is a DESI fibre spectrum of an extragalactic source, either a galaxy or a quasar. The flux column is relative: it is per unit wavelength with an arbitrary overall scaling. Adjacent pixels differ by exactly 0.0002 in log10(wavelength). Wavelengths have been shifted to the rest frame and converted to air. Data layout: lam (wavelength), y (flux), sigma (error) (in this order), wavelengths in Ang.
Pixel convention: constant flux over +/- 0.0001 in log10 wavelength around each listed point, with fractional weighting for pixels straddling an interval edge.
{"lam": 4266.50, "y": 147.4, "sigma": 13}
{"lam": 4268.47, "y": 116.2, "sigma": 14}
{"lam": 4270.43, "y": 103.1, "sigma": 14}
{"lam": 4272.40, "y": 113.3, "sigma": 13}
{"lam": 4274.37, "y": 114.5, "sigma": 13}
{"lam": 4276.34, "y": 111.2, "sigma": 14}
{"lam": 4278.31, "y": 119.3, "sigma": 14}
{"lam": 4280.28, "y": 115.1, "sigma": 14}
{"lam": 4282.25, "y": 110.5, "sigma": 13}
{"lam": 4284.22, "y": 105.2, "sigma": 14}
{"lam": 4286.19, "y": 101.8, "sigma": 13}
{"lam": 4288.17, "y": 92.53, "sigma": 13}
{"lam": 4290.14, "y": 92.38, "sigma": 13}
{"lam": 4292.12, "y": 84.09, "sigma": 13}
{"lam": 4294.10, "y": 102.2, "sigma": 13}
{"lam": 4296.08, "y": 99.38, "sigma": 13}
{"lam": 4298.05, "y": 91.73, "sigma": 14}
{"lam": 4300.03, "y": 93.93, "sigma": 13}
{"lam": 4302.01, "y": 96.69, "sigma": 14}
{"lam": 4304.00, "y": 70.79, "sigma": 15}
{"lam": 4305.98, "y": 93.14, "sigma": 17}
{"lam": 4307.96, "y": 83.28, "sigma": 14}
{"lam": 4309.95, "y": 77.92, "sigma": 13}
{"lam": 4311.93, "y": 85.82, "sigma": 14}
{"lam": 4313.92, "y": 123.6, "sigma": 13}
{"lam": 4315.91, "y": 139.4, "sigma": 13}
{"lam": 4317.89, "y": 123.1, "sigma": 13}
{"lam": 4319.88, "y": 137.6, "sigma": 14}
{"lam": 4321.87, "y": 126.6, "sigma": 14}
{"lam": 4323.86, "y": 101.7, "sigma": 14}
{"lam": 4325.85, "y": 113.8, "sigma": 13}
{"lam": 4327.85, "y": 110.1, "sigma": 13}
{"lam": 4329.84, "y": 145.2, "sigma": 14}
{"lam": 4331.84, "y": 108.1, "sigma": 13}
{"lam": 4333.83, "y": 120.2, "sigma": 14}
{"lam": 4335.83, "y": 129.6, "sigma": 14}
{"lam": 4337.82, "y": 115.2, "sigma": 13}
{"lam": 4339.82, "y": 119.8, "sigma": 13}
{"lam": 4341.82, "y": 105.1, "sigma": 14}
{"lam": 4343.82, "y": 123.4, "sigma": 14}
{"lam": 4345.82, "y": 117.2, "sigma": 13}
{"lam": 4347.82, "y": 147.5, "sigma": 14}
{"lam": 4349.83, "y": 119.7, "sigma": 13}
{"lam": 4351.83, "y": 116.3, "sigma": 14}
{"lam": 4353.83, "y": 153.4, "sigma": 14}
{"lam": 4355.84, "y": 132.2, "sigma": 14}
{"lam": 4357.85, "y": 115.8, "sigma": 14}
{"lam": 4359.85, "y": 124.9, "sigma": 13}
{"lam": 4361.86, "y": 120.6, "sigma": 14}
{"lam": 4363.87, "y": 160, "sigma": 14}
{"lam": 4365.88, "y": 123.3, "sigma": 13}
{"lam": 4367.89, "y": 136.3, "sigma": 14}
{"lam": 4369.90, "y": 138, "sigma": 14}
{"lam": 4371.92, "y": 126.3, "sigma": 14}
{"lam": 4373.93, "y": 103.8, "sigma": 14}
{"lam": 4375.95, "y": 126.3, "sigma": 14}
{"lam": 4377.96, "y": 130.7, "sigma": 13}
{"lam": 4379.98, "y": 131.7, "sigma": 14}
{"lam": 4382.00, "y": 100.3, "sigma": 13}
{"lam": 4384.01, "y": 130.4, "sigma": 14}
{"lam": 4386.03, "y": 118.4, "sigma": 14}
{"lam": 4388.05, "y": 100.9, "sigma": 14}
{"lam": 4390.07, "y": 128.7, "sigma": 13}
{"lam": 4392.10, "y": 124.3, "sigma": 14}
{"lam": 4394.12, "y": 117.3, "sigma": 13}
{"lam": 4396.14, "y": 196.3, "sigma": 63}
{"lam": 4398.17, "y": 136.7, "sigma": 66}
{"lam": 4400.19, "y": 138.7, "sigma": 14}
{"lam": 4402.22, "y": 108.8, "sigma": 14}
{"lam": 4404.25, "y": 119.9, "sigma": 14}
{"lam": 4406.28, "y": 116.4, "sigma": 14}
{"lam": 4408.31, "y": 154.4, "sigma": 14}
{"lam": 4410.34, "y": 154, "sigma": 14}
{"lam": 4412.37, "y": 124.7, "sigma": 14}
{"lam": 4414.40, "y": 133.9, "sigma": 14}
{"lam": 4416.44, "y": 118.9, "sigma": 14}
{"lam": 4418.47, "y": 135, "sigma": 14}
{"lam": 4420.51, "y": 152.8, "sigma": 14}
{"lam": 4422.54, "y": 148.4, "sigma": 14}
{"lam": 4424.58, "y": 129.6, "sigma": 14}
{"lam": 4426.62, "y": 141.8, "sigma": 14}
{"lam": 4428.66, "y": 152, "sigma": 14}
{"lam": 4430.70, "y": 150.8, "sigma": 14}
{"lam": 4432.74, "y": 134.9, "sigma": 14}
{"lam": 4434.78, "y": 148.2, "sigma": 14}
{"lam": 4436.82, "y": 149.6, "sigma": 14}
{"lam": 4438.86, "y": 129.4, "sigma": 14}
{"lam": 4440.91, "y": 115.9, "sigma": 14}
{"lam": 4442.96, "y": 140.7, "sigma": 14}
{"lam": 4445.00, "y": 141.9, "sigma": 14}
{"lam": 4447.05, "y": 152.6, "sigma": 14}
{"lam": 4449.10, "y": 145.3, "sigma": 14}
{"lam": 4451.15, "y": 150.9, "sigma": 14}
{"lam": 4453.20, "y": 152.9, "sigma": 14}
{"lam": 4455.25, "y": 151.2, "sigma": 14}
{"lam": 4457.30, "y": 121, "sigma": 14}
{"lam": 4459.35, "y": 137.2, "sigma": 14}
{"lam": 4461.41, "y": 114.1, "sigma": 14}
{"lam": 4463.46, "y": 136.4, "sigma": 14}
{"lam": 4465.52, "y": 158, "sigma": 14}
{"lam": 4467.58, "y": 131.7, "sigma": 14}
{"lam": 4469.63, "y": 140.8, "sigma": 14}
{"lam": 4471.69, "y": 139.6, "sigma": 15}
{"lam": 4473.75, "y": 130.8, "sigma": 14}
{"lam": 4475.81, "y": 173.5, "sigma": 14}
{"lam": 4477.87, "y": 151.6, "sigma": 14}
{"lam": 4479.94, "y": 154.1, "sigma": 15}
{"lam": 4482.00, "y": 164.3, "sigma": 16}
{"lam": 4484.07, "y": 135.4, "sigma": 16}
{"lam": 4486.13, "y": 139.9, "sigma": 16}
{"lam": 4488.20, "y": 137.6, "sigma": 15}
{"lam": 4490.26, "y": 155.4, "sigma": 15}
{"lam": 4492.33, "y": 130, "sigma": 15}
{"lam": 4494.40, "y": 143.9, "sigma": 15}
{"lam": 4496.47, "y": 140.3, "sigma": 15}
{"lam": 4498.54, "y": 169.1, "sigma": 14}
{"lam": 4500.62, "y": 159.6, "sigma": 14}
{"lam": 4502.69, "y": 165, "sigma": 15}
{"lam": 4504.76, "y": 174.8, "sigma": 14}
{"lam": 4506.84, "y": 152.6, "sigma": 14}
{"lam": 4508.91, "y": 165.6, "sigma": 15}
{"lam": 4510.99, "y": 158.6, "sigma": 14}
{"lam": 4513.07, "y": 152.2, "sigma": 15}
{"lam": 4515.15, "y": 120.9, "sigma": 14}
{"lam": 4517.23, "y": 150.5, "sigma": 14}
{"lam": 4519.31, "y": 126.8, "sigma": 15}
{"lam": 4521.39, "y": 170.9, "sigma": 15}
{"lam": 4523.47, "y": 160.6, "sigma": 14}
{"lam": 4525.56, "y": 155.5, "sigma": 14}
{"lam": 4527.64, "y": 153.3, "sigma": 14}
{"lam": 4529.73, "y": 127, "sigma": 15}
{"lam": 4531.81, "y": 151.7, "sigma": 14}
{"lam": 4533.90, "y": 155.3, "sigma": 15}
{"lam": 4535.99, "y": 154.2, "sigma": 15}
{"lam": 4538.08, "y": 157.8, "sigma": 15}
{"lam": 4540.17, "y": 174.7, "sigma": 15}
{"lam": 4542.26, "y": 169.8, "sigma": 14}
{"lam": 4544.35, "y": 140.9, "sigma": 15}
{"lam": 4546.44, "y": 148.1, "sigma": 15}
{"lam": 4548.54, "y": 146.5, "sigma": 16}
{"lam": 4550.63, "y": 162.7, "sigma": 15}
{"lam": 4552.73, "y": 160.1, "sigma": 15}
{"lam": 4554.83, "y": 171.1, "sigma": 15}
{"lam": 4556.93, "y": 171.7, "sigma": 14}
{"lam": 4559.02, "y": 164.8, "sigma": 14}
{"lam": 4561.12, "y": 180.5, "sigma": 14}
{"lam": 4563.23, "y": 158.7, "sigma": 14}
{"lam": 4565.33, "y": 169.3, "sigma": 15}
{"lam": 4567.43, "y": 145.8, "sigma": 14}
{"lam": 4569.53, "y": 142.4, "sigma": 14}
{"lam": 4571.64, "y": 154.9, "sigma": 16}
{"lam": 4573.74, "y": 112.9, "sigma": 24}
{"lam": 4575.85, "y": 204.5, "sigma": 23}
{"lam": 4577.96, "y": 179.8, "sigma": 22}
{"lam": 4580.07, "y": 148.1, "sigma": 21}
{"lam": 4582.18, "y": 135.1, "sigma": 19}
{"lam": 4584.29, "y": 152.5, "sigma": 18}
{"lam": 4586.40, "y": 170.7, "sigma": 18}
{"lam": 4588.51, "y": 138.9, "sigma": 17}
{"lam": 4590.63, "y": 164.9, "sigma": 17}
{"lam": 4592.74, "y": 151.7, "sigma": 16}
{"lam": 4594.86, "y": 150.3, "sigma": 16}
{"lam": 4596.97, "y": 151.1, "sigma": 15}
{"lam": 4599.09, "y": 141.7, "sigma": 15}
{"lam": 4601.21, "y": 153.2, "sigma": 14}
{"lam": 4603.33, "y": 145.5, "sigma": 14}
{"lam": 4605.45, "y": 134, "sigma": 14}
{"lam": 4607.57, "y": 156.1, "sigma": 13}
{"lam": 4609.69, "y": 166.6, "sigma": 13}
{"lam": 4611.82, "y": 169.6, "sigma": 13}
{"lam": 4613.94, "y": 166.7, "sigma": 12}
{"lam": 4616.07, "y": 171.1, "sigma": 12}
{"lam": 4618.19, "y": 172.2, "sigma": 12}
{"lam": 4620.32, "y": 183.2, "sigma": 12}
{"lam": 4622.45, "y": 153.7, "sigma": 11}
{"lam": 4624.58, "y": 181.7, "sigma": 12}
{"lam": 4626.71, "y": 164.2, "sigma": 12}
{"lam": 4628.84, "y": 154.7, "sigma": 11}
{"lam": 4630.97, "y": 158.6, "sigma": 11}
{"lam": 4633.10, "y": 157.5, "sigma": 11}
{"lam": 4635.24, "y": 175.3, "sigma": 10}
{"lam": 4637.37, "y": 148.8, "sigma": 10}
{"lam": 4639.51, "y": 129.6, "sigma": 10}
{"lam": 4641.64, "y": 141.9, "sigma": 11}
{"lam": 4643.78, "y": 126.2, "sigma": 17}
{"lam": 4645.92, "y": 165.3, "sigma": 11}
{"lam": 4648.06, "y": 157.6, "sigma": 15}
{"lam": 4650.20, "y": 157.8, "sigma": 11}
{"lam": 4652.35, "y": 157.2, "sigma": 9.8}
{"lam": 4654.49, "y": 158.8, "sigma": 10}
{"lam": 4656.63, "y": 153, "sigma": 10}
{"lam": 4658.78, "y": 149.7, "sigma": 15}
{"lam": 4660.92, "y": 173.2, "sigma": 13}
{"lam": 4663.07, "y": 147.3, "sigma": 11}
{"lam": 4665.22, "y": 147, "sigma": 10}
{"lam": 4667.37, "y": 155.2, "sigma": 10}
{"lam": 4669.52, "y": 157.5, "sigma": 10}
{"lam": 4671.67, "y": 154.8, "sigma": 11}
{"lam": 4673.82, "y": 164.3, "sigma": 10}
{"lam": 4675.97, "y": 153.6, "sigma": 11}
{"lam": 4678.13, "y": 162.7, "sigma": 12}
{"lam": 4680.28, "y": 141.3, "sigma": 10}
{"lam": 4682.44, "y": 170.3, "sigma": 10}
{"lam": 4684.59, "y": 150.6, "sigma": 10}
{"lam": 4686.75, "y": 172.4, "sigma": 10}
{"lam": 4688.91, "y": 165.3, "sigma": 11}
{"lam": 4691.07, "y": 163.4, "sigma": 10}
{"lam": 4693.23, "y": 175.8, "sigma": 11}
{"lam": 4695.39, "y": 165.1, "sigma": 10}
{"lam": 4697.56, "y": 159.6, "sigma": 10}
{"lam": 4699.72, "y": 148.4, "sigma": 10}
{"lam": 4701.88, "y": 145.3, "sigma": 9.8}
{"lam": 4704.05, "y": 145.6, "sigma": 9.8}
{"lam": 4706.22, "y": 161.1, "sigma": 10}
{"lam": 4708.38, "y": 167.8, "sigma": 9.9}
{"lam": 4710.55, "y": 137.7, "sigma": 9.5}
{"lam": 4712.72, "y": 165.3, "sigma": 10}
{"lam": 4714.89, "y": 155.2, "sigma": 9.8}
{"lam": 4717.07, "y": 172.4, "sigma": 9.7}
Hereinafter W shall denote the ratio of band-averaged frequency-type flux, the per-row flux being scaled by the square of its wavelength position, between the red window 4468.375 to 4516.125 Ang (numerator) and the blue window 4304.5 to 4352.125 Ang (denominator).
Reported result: 1.40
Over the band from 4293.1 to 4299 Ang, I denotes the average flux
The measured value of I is 97.9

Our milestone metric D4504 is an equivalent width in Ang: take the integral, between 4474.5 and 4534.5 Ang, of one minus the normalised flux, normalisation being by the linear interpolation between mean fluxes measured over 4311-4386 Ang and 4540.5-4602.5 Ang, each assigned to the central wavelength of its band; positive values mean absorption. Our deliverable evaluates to -1.9 Ang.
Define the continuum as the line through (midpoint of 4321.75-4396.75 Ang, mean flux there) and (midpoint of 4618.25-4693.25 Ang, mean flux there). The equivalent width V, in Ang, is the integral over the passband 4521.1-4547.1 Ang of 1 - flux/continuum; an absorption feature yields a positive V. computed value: -1.9 Ang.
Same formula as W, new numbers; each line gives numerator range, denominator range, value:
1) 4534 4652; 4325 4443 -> 1.33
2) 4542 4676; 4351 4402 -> 1.35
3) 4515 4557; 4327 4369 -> 1.33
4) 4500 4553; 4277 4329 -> 1.65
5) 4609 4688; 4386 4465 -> 1.28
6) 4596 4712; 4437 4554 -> 1.14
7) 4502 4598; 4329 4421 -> 1.32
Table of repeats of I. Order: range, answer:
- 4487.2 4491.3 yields 147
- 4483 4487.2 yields 138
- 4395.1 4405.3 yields 140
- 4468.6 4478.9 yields 147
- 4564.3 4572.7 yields 153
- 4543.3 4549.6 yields 145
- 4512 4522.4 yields 144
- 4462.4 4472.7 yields 141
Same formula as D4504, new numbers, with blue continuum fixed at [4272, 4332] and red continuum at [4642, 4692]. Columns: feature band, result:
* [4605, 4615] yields -0.78 Ang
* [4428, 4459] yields -4.15 Ang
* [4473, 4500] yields -3.51 Ang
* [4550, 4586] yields -4.33 Ang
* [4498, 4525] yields -4.17 Ang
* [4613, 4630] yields -2.06 Ang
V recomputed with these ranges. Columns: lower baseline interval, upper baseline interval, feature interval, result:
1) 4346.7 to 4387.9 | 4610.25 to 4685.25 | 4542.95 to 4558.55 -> -1.1 Ang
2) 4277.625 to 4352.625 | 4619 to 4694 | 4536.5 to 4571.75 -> -4.1 Ang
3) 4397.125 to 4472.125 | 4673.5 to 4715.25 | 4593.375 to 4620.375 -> -1.0 Ang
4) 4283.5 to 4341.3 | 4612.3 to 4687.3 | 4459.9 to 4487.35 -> -2.6 Ang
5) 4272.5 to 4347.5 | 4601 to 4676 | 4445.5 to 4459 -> -1.6 Ang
